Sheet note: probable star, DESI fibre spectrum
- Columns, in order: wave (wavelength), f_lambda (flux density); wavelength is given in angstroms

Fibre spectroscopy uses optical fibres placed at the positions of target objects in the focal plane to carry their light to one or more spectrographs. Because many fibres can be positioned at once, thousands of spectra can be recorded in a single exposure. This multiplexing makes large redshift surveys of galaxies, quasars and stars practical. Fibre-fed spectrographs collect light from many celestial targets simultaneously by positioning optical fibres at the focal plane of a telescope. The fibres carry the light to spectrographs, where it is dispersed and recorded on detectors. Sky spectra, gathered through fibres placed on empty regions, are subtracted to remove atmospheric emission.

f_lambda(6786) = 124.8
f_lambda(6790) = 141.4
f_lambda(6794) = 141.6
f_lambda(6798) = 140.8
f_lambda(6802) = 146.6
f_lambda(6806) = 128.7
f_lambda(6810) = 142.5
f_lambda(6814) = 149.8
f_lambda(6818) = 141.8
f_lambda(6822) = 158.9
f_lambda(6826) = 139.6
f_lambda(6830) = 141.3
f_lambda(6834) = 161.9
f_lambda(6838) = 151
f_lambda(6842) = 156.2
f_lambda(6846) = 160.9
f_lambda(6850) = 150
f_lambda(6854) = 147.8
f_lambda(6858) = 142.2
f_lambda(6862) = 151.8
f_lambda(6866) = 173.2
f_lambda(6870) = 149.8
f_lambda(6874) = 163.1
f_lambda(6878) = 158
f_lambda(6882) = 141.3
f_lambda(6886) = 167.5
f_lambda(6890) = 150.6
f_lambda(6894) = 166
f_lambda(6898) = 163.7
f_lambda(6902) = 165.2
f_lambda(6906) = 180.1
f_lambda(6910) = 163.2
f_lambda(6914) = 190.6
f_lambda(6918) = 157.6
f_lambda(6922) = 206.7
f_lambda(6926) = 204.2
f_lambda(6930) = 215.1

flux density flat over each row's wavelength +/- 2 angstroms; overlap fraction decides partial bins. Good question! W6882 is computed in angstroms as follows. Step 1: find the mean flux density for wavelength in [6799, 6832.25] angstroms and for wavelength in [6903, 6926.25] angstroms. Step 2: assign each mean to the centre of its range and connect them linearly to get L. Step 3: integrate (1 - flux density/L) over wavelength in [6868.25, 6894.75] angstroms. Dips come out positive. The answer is 1.97 angstroms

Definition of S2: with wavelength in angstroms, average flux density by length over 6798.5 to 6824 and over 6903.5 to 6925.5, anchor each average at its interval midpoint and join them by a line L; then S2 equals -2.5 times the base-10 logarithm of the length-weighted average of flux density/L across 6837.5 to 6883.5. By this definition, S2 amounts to 0.05 mag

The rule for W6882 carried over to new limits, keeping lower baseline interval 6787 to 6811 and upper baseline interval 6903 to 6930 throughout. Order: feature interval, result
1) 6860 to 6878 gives 0.8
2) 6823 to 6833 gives 0.4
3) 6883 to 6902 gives 1.6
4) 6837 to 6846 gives 0.0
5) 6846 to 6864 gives 1.3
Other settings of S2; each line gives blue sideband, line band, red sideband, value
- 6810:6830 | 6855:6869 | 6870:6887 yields -0.010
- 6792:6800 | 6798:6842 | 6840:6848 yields 0.025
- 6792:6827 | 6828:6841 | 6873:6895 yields -0.027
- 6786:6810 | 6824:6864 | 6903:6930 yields 0.046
